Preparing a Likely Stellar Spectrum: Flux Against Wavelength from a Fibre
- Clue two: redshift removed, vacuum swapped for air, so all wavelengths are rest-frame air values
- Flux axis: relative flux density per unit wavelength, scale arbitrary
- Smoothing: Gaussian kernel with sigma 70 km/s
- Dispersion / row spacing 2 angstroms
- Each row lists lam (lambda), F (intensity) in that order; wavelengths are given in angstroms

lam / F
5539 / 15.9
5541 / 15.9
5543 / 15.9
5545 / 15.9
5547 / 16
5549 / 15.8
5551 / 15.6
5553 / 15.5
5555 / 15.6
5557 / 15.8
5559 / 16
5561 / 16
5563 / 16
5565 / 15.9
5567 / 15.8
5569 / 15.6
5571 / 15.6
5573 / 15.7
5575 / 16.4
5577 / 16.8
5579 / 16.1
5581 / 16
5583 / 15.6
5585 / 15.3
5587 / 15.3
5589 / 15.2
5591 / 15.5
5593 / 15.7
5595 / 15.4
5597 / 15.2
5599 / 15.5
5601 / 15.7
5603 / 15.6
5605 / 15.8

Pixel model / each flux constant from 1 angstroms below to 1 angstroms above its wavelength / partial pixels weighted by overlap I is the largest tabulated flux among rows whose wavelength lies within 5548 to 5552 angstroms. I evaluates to 15.8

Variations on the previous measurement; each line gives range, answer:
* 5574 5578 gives 16.8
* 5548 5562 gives 16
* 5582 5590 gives 15.6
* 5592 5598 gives 15.7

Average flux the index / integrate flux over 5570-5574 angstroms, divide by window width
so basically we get 15.6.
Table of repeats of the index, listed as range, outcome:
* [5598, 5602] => 15.6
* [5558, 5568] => 15.9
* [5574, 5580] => 16.4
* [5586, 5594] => 15.4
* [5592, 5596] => 15.6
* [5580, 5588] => 15.6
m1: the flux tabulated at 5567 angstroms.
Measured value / 15.8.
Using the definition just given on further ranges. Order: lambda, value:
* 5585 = 15.3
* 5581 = 16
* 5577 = 16.8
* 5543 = 15.9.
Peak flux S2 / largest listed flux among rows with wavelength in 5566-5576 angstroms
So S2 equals 16.4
